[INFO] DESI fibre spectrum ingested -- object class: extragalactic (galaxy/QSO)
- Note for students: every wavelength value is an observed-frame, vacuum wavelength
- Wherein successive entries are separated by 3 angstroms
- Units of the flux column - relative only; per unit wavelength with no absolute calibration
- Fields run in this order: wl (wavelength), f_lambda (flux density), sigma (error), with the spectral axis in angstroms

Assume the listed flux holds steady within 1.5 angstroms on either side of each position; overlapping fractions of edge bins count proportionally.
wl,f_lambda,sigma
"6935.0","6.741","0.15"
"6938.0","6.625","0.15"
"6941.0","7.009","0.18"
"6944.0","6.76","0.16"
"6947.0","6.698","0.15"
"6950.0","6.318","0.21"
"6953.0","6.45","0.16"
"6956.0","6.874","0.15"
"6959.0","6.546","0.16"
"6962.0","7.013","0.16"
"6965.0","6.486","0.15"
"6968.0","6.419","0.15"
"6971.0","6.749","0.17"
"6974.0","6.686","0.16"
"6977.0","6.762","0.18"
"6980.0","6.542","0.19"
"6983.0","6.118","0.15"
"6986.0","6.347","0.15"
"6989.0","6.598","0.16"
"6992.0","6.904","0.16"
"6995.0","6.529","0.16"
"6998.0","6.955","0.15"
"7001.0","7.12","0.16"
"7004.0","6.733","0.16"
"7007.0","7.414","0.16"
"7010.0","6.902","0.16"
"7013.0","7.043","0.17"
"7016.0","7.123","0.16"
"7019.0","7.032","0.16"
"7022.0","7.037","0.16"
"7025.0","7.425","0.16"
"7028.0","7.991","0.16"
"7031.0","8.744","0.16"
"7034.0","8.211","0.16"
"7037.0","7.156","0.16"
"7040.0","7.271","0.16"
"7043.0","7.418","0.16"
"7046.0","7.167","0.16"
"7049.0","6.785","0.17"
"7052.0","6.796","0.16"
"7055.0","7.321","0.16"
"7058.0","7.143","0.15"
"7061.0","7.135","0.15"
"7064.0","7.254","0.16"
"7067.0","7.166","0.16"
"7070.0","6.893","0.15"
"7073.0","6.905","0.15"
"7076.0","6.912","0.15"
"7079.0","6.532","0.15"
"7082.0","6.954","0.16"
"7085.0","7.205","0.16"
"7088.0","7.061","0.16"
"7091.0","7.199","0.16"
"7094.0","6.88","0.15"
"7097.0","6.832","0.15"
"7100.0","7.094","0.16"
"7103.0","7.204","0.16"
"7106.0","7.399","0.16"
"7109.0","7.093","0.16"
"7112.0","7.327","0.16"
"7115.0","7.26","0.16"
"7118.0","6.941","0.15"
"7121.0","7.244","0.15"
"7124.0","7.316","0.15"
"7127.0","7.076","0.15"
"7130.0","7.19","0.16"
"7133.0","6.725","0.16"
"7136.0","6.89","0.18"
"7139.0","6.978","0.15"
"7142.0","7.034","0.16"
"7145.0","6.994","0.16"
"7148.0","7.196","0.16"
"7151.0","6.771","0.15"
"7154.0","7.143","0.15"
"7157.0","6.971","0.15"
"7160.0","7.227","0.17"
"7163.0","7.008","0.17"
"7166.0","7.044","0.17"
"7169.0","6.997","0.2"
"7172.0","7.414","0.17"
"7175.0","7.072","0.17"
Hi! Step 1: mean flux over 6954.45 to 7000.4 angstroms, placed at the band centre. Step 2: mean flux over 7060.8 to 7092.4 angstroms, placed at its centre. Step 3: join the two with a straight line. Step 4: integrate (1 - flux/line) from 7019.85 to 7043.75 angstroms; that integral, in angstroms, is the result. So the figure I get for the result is -2.8 angstroms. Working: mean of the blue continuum 6.64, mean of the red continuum 7.01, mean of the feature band 7.65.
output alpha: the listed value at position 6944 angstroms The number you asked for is 6.76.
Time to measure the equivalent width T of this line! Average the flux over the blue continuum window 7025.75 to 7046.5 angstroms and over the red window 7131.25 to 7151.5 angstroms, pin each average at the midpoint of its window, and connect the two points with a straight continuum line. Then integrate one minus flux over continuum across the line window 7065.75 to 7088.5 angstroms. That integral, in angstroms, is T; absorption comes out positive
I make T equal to 1.5 angstroms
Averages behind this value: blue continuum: 7.72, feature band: 6.95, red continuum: 6.95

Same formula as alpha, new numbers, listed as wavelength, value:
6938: 6.625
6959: 6.546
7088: 7.061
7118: 6.941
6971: 6.749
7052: 6.796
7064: 7.254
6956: 6.874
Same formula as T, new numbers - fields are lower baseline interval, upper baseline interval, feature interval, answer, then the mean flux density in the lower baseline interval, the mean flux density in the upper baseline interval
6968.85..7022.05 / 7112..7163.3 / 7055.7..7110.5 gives -0.69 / 6.8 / 7.07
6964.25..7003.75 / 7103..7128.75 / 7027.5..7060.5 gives -2.56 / 6.64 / 7.21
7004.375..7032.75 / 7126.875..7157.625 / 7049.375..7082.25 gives 1.11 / 7.39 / 6.99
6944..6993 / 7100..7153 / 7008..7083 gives -4.14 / 6.6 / 7.1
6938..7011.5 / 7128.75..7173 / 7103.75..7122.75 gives -0.68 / 6.7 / 7.03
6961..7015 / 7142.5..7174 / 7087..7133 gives -0.97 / 6.74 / 7.08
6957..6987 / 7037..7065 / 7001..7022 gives -0.58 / 6.58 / 7.14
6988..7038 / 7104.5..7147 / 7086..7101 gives 0.27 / 7.24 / 7.11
